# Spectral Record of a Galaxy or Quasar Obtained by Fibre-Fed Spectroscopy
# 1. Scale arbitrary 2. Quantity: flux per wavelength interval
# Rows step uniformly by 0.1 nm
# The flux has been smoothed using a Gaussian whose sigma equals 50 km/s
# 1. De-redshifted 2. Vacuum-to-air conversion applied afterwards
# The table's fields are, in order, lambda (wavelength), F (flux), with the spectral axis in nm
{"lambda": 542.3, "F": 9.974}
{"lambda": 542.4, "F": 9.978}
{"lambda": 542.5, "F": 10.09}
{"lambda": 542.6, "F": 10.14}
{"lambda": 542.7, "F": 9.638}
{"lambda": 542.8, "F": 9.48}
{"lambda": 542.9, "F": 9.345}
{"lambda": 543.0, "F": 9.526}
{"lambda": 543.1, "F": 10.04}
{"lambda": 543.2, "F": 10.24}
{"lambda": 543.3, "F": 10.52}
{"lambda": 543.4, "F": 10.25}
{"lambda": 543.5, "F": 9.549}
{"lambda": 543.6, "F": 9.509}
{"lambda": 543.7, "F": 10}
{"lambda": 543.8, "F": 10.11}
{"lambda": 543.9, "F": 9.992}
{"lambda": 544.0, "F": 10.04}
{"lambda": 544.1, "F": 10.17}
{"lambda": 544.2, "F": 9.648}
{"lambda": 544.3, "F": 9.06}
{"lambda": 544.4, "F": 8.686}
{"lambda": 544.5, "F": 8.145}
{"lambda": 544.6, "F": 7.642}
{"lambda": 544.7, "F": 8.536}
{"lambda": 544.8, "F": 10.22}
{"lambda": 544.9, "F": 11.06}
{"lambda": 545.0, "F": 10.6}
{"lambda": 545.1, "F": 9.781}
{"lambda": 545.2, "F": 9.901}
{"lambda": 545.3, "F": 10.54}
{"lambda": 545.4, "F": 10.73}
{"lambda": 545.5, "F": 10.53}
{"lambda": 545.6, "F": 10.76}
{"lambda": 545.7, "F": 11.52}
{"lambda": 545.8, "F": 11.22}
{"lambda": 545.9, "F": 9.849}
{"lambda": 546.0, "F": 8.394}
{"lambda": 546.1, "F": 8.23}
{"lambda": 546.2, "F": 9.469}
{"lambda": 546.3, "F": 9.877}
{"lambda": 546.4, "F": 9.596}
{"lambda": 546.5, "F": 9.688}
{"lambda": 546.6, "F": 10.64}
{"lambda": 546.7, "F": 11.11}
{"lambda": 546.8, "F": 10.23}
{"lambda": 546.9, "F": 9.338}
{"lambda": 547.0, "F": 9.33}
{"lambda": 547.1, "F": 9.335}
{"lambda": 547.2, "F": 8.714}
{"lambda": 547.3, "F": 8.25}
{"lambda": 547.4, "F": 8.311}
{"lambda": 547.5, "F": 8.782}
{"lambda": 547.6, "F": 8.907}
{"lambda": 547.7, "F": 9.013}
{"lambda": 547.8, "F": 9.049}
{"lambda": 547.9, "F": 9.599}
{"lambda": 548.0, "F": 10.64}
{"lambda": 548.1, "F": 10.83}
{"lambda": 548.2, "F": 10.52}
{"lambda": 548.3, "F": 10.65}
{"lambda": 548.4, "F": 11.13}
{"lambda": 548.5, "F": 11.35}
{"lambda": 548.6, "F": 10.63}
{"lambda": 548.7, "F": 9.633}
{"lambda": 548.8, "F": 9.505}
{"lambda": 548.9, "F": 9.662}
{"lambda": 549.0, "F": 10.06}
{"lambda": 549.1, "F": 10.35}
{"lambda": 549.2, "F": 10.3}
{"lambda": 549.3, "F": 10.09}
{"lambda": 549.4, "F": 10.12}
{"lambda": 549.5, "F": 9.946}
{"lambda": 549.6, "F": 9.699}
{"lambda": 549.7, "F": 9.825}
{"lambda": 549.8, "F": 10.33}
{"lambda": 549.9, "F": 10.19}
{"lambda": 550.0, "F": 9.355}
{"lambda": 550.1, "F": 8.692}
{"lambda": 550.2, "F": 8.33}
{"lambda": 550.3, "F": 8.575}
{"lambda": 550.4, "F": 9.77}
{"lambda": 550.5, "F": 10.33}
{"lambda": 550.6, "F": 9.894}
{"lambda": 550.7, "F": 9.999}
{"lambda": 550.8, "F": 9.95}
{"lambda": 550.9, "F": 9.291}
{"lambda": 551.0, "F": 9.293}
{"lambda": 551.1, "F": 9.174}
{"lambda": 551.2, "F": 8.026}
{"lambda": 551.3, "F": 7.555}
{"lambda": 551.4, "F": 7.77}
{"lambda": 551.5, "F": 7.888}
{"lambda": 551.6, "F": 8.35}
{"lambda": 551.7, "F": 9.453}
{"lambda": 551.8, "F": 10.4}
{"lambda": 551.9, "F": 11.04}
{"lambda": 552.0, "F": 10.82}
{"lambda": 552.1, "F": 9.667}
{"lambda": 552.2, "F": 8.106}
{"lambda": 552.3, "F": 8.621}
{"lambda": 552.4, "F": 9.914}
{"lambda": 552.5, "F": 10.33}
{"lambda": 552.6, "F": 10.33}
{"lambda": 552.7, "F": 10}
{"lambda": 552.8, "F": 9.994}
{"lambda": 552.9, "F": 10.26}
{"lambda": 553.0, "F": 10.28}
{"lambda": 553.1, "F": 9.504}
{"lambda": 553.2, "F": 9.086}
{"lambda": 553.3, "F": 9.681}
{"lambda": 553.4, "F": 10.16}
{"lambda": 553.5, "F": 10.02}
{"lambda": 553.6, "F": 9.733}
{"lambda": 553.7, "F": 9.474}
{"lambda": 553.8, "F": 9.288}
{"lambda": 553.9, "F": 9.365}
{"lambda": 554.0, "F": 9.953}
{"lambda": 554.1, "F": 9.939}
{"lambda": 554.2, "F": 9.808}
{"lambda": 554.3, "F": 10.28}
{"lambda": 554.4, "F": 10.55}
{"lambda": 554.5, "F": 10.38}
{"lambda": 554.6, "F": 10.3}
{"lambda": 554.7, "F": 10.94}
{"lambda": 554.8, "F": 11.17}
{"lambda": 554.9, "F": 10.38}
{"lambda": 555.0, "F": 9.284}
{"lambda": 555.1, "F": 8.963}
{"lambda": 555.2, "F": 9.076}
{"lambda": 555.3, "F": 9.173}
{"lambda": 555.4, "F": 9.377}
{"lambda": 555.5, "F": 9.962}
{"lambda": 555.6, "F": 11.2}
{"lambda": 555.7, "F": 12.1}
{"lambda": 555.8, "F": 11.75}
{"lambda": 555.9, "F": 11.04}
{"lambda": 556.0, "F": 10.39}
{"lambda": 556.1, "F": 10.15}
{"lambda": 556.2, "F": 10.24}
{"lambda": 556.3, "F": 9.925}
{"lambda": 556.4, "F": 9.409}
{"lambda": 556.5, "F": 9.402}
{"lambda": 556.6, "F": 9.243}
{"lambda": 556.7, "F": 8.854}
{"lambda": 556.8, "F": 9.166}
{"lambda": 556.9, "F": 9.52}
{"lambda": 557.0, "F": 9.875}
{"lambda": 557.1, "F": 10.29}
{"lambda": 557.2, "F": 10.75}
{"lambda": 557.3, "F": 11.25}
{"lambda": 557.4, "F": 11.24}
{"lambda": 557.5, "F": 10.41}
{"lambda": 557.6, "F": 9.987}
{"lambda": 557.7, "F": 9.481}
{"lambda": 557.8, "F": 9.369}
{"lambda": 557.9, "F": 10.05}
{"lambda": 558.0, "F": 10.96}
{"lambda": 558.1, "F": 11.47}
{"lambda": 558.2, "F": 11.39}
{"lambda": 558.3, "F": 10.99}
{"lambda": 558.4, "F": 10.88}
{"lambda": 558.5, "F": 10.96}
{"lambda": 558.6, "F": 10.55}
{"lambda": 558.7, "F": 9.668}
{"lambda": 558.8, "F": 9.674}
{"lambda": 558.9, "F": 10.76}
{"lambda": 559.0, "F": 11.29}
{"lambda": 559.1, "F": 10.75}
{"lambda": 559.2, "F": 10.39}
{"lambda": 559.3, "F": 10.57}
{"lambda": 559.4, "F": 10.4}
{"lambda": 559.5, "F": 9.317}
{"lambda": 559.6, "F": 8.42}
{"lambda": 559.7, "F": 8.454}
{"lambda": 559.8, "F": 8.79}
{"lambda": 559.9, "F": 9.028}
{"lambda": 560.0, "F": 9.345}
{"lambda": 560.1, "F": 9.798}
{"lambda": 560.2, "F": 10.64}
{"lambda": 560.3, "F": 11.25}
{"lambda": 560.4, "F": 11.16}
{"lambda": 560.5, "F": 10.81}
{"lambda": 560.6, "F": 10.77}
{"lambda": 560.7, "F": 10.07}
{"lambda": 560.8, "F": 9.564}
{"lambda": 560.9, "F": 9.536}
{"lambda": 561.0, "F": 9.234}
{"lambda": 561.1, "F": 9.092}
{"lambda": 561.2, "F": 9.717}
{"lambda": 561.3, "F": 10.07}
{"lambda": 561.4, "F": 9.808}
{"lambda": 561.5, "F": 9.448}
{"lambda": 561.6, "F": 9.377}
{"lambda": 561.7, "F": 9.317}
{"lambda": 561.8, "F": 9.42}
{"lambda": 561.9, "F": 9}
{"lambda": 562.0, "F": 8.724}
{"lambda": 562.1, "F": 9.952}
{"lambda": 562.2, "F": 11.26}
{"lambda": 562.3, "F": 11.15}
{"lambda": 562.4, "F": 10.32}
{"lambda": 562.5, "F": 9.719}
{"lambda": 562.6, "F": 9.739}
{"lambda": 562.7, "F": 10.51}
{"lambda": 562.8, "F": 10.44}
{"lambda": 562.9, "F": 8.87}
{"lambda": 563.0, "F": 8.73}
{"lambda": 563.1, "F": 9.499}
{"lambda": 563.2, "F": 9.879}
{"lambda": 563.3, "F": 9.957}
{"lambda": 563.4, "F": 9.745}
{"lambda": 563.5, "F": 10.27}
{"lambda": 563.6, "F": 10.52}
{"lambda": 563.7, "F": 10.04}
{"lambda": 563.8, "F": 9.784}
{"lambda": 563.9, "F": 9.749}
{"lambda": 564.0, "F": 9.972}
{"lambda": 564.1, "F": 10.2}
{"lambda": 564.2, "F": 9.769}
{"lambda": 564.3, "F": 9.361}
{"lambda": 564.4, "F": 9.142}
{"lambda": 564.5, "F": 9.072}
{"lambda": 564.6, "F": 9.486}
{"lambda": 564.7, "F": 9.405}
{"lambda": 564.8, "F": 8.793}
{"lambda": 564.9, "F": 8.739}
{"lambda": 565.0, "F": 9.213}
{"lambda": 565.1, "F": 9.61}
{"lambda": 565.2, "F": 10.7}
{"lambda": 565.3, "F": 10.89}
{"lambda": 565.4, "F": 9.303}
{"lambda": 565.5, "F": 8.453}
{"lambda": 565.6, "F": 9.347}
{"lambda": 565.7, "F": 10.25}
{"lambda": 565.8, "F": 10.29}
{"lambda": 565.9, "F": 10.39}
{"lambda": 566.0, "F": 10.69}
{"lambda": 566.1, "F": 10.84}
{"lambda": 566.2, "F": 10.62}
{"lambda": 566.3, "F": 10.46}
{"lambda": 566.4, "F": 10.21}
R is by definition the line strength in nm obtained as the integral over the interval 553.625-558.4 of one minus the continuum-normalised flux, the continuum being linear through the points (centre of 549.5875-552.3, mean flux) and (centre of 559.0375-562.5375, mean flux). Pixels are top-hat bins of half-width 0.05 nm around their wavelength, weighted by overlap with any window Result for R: -0.29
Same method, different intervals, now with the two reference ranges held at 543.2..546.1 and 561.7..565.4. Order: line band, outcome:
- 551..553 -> 0.09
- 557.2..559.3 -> -0.17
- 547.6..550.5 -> -0.02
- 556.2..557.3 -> 0.01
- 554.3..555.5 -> -0.02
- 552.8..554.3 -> 0.01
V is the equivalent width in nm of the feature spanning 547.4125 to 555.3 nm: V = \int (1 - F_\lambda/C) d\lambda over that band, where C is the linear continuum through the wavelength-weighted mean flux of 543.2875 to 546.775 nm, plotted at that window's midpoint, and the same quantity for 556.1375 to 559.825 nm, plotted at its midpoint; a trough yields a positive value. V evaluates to 0.21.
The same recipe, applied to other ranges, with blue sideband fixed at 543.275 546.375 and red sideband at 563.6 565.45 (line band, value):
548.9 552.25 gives 0.100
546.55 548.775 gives -0.005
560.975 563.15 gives -0.008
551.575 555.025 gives -0.065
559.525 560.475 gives 0.001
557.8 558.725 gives -0.097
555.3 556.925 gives -0.062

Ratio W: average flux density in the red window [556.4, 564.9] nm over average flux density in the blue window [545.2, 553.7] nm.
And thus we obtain 1.02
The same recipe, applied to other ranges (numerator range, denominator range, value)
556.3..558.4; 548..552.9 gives 1.05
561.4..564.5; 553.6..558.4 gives 0.96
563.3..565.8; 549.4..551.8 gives 1.05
